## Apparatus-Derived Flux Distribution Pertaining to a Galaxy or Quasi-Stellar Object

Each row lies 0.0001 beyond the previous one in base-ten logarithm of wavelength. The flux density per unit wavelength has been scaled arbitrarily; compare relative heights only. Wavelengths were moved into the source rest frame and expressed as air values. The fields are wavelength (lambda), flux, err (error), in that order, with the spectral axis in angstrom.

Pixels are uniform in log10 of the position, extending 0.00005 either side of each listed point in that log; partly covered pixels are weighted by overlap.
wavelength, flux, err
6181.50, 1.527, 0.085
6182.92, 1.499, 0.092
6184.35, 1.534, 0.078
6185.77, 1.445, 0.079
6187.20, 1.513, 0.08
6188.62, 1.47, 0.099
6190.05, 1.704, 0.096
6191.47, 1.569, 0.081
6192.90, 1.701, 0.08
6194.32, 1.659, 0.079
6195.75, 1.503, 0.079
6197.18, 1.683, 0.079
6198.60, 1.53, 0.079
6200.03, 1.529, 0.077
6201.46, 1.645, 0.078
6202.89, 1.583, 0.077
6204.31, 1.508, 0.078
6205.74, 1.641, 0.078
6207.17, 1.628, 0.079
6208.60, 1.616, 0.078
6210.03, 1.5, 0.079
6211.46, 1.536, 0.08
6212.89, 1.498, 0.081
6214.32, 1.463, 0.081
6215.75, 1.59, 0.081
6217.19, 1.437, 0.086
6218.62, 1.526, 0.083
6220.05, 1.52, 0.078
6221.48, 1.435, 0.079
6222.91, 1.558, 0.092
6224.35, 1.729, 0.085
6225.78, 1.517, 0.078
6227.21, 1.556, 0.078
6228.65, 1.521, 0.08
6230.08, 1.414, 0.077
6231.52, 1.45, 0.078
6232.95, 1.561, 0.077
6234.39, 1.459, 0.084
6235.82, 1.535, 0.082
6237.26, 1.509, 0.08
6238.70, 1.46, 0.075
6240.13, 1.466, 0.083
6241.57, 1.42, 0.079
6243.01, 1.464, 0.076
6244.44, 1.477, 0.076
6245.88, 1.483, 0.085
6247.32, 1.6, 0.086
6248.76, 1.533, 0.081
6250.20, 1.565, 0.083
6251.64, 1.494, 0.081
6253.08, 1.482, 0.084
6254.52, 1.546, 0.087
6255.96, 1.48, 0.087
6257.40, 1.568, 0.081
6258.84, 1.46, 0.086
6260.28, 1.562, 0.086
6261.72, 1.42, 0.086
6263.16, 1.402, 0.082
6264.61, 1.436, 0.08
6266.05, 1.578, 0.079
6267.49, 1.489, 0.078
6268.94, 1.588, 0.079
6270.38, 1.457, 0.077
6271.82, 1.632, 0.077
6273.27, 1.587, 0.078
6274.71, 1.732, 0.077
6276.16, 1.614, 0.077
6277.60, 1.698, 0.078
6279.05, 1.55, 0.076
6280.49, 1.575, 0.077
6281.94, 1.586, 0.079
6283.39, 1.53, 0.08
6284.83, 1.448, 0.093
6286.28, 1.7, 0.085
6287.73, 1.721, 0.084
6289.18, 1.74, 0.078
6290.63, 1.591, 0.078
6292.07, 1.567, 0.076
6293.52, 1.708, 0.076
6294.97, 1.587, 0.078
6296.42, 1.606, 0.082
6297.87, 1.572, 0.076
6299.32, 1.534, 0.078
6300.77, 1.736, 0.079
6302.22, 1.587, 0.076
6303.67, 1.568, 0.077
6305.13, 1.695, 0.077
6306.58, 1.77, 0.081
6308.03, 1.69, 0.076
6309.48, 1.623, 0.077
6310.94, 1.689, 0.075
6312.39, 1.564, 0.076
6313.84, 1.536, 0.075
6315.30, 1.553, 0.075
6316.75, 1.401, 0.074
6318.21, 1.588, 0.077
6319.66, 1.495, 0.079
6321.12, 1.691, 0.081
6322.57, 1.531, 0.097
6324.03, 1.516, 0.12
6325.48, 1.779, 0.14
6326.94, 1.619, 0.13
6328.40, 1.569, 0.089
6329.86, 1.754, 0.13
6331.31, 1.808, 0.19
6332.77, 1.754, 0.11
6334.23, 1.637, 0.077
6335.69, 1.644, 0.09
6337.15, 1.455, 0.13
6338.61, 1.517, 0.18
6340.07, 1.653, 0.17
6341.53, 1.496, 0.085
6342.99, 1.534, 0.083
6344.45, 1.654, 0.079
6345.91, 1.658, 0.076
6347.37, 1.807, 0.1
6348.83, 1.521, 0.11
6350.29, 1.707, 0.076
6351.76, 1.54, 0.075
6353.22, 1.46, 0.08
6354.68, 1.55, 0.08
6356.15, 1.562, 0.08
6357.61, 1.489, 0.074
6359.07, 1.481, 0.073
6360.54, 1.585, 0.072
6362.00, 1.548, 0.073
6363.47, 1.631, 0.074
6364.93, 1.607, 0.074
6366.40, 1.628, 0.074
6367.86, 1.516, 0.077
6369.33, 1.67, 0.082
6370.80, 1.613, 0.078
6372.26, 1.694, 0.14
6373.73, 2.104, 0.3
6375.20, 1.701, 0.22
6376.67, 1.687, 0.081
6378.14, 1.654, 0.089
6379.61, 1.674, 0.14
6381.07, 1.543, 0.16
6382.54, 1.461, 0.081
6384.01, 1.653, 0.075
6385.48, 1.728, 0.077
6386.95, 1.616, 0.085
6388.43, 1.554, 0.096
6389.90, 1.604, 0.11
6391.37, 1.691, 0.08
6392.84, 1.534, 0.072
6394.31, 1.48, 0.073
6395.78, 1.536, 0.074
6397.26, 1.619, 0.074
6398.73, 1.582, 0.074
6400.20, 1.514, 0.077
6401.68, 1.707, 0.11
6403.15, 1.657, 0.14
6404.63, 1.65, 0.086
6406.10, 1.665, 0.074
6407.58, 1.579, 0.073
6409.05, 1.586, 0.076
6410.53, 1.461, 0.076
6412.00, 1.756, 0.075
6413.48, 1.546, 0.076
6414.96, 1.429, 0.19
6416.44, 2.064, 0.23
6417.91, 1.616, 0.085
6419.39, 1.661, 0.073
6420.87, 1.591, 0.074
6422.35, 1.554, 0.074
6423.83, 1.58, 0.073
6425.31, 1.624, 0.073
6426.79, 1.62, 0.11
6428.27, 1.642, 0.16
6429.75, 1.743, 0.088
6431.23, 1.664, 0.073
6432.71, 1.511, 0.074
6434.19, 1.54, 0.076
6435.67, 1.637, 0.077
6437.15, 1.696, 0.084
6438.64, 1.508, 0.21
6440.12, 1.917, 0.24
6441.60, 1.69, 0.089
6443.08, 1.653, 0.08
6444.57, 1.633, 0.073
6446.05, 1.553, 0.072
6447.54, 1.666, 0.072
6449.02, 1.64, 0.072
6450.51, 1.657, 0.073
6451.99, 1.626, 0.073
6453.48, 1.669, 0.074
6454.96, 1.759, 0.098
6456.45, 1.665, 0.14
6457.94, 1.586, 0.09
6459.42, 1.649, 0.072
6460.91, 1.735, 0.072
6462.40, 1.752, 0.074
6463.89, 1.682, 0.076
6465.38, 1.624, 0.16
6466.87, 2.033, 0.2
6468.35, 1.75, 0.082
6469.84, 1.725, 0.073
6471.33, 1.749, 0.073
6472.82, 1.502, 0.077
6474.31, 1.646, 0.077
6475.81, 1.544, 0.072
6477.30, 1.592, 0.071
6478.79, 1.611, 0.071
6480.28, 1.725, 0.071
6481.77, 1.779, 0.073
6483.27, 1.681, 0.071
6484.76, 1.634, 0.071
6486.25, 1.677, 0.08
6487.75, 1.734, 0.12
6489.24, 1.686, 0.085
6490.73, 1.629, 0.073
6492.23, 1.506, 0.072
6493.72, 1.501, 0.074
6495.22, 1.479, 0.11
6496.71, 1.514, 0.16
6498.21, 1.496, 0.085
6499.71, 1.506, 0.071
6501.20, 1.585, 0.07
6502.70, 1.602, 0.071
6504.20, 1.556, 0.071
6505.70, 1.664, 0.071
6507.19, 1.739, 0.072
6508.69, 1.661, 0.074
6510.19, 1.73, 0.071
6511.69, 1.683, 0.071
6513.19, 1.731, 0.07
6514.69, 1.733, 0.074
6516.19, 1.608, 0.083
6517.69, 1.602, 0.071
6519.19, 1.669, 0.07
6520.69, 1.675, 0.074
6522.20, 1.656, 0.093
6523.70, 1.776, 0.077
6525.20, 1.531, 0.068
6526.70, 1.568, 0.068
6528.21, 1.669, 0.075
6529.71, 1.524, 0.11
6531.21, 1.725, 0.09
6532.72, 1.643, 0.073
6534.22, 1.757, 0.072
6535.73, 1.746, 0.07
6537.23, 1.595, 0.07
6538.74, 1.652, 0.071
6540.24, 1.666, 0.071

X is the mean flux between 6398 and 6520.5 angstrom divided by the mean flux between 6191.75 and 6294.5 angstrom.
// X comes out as 1.06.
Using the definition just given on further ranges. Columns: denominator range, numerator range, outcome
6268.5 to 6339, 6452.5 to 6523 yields 1.02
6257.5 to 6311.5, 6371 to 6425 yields 1.02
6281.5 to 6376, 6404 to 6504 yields 1.01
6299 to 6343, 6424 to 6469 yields 1.03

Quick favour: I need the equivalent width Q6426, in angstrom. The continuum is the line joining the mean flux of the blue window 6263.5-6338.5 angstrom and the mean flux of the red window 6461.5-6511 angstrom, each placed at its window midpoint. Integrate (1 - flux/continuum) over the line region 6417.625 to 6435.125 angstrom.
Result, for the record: 0.2 angstrom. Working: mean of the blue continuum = 1.61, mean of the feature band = 1.61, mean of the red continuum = 1.65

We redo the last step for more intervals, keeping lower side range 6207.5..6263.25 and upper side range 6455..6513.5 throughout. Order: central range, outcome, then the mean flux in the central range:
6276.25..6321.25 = -1.8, 1.61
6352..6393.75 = -0.7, 1.61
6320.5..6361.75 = -0.9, 1.61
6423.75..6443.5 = -0.3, 1.65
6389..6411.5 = 0.1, 1.59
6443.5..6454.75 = -0.1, 1.64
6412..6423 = -0.2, 1.64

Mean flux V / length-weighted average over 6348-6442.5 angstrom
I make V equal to 1.62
